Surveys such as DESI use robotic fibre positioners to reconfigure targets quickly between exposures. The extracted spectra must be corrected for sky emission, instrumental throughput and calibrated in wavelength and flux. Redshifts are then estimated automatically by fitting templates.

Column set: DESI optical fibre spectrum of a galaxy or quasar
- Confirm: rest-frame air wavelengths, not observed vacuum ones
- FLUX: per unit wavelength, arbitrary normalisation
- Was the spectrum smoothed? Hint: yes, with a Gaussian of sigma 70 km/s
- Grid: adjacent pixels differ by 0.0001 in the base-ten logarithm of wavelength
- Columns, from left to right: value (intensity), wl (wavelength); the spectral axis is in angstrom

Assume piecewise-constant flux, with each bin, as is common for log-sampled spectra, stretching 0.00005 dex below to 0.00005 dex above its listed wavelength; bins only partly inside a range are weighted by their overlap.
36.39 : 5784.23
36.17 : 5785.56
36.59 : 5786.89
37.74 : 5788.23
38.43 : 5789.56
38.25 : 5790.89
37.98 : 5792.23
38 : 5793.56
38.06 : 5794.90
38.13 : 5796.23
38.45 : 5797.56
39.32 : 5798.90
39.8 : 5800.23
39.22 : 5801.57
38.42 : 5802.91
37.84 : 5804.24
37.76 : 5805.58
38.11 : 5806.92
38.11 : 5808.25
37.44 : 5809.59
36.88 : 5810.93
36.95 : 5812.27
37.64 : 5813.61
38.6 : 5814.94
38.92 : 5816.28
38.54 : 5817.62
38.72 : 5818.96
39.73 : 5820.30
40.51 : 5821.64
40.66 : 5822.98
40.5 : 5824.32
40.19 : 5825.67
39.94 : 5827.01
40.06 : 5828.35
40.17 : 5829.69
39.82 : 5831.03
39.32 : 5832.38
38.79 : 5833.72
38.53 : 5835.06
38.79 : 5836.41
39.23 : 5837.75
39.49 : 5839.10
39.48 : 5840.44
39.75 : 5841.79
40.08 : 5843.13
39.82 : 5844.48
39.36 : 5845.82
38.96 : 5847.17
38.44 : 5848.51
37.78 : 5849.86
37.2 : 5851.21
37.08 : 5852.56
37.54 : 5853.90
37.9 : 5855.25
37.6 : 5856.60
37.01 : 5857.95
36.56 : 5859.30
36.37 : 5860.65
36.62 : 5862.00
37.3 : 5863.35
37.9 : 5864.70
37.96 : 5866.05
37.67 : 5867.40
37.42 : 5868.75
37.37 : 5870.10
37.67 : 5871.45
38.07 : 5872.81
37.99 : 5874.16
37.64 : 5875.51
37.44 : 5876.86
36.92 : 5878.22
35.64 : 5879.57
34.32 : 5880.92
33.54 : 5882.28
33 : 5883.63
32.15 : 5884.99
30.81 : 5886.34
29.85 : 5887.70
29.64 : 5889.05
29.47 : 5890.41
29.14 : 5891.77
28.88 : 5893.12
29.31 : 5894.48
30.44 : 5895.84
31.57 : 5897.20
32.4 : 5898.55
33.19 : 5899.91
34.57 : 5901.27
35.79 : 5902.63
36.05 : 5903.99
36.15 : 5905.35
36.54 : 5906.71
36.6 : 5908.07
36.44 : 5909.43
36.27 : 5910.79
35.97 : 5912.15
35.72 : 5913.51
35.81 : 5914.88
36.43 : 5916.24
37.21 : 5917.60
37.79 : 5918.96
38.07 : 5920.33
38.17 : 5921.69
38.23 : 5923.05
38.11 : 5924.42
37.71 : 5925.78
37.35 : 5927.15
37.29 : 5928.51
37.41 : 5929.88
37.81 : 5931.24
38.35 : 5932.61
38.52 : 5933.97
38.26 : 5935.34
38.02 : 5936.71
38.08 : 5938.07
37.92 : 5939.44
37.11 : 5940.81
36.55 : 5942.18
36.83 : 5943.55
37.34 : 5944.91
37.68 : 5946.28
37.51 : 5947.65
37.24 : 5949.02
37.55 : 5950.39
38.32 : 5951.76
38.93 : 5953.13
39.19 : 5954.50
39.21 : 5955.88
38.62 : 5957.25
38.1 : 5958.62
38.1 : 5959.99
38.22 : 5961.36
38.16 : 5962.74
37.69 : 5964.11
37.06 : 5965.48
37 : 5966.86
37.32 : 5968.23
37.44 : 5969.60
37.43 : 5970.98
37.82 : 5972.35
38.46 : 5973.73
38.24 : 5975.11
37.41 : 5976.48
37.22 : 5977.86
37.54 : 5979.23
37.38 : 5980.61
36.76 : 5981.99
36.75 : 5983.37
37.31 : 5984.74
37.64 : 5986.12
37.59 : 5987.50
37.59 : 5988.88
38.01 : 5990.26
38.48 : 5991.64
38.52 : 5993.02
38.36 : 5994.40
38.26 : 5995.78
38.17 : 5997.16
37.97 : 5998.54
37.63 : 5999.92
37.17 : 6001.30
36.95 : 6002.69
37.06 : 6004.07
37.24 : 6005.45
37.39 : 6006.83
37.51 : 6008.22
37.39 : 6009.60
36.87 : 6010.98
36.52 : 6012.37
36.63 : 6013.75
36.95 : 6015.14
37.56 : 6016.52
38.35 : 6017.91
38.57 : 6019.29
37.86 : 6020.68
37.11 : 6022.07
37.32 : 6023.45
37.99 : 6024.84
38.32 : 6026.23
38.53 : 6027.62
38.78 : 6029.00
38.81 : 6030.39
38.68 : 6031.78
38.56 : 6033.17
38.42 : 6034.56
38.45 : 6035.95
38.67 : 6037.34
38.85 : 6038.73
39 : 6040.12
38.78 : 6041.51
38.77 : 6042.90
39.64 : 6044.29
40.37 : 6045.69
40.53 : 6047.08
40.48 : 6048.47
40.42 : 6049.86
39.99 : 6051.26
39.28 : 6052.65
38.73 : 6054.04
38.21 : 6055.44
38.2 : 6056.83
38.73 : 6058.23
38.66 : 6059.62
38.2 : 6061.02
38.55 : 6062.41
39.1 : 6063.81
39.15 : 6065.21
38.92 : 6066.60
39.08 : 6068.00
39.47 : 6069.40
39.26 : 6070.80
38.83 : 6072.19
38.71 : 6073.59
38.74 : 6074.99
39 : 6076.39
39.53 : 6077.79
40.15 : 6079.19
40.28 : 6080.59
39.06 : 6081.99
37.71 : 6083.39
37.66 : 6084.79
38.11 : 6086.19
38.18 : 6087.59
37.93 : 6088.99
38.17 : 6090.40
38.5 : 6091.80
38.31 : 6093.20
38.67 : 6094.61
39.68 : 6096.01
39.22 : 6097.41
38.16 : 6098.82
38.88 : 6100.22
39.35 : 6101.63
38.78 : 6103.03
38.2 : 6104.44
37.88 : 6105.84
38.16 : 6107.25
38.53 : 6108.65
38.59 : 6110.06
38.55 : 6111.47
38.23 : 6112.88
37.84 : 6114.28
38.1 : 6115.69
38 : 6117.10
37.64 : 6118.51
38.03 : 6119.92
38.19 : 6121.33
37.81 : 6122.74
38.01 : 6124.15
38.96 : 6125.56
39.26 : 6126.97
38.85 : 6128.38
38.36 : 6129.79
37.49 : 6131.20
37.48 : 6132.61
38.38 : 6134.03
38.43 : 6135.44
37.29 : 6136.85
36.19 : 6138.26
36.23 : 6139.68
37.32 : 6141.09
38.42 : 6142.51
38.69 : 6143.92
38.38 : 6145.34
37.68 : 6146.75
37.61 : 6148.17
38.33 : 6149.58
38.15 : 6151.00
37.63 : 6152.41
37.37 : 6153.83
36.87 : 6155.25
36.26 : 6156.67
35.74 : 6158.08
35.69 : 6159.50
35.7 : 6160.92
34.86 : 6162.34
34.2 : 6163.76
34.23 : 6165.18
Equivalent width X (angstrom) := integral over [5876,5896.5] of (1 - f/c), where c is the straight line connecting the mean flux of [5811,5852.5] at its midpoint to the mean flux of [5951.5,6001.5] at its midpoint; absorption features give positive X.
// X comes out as 3.5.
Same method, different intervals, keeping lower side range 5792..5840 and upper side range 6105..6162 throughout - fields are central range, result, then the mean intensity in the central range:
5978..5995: 0.3 angstrom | 37.6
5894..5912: 2.0 angstrom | 34.4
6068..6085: -0.5 angstrom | 39.1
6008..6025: 0.3 angstrom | 37.4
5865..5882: 0.7 angstrom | 37.1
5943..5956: 0.2 angstrom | 37.9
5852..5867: 0.6 angstrom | 37.3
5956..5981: 0.4 angstrom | 37.8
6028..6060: -0.9 angstrom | 39.1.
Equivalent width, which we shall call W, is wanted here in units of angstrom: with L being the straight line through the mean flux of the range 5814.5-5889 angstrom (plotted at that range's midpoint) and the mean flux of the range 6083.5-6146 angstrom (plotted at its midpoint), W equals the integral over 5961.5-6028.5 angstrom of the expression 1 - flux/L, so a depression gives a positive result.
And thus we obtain 0.7 angstrom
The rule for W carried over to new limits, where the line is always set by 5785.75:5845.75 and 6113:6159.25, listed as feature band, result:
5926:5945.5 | 0.4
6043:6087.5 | -1.3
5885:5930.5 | 4.6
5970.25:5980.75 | 0.2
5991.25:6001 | 0.0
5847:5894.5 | 3.9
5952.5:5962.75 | -0.1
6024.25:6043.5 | -0.3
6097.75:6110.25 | -0.2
